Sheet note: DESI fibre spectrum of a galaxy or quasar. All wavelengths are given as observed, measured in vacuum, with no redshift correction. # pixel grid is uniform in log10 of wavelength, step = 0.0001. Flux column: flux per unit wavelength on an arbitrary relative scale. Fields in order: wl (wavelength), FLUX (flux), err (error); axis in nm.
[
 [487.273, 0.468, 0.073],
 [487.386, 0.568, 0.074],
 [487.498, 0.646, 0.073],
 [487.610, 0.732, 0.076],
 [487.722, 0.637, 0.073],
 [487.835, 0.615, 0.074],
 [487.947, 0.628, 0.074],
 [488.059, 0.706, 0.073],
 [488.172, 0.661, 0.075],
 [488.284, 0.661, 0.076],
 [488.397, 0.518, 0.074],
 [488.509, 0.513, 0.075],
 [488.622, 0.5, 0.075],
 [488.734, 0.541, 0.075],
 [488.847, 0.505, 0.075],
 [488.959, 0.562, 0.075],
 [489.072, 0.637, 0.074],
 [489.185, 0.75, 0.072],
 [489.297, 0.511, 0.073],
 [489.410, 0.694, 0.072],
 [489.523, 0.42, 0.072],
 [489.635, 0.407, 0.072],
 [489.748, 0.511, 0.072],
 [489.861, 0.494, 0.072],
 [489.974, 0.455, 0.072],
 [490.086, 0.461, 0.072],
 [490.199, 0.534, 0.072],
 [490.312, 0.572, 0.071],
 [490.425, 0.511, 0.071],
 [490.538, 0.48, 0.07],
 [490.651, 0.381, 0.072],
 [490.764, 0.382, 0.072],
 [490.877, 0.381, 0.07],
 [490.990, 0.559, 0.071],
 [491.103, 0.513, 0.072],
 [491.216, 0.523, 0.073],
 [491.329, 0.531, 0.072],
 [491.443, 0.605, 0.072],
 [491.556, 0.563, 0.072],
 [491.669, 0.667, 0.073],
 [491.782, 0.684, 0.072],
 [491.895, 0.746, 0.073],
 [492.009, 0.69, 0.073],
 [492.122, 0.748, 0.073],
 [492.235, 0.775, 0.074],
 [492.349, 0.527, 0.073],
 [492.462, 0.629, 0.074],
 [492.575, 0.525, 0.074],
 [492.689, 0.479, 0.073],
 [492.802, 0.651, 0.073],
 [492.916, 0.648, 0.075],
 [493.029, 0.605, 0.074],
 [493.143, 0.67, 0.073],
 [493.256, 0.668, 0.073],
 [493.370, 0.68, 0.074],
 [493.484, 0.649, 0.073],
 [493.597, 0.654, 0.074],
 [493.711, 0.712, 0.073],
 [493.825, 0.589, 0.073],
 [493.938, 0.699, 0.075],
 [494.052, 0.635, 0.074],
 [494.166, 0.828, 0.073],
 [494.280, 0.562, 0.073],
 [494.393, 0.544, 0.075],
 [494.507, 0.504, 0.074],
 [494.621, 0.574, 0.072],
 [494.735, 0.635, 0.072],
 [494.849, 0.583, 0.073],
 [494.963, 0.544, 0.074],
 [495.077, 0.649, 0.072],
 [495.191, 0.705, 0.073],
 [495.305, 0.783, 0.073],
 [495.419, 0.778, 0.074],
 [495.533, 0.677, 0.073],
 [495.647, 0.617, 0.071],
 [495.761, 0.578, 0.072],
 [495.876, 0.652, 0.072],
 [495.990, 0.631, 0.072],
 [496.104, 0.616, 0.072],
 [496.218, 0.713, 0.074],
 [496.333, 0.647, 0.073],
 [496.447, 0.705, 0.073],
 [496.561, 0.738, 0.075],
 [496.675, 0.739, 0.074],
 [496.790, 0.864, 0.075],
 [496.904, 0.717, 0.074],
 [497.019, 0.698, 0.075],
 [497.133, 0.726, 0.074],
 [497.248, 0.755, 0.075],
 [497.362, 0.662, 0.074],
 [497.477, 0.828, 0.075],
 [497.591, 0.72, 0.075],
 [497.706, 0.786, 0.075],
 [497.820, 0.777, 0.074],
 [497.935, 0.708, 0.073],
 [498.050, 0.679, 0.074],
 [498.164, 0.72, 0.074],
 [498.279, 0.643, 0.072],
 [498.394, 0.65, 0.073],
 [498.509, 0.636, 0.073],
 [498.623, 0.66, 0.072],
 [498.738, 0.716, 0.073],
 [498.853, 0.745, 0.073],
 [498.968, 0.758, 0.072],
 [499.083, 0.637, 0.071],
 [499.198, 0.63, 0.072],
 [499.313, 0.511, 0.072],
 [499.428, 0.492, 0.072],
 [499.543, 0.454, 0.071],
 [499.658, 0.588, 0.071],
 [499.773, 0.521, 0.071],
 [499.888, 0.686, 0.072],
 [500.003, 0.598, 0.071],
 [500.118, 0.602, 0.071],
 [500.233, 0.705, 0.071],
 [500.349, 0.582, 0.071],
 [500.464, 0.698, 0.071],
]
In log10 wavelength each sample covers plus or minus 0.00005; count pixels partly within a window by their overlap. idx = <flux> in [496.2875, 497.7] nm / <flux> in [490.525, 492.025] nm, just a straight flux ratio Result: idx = 1.3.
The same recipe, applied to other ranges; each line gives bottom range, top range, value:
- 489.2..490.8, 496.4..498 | 1.50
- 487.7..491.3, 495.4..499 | 1.31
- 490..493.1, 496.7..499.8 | 1.19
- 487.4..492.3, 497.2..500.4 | 1.15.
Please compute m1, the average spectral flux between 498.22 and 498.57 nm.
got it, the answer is 0.644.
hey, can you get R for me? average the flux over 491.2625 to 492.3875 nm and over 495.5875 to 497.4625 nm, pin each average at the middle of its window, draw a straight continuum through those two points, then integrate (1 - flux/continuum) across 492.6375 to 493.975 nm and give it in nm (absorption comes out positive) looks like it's 0.050 nm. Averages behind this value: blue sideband 0.654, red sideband 0.694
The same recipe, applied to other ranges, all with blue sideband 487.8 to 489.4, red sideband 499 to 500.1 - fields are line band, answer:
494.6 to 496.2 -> -0.18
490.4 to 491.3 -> 0.19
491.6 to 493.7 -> -0.22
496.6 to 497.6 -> -0.29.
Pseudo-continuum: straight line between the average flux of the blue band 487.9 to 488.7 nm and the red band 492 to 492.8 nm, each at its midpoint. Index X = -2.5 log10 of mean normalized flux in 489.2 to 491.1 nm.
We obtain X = 0.23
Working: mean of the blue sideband 0.596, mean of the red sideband 0.623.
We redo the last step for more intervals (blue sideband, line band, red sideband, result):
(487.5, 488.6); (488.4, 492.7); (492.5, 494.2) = 0.151 mag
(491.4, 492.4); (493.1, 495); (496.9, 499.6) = 0.067 mag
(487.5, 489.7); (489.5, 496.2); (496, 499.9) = 0.063 mag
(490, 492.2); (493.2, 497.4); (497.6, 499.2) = -0.050 mag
